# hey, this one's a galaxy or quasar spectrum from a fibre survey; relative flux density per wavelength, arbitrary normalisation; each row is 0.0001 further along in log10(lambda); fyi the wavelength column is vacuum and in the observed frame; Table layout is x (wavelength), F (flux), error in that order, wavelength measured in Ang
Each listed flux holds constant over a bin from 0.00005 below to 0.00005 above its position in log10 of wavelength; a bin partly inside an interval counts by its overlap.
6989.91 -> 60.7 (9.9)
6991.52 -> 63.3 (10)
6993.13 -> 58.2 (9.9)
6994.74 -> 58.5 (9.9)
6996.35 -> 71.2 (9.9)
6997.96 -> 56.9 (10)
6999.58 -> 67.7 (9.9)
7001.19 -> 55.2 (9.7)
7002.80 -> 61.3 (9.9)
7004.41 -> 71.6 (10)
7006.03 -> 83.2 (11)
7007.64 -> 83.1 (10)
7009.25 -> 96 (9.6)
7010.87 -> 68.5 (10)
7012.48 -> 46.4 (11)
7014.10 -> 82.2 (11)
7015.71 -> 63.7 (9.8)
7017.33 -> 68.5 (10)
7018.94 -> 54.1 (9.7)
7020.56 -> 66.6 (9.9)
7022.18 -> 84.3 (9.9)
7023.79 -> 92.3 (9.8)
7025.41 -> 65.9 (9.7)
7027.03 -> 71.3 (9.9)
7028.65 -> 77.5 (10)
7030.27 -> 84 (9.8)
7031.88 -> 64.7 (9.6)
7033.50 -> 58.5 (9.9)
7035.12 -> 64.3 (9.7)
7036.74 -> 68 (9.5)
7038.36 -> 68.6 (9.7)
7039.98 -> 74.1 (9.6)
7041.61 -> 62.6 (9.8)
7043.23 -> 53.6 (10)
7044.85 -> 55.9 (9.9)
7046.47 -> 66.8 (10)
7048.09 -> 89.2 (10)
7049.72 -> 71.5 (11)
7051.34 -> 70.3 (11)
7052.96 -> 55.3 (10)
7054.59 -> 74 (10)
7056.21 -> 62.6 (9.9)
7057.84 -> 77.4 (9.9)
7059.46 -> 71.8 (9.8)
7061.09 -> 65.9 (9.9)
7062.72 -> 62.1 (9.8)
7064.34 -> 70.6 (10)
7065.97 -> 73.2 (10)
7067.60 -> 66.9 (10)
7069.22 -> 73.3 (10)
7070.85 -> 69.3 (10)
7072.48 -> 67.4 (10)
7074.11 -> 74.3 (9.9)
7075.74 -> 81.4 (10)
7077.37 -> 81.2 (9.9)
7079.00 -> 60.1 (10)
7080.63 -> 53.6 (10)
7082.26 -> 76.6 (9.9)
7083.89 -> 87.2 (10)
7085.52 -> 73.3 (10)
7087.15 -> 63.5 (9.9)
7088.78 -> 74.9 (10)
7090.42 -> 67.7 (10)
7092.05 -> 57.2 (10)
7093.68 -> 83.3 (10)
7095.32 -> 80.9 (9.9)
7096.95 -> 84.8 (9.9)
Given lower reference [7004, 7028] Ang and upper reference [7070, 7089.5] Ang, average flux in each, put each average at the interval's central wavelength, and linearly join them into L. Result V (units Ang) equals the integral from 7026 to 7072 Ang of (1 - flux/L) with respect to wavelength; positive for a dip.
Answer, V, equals 2.4 Ang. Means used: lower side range 73.2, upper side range 71.9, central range 68.7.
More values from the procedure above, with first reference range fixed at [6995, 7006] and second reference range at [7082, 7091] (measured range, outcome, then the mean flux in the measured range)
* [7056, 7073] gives 0.52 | 69.4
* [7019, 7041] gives -1.16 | 71.6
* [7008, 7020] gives -0.47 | 69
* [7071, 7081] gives 0.33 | 70.3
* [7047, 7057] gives -0.02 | 70.4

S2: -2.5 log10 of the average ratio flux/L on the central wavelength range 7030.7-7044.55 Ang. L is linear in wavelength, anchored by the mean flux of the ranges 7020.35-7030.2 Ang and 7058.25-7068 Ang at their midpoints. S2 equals 0.16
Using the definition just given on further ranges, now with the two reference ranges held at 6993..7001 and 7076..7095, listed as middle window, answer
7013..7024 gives -0.11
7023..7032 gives -0.17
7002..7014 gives -0.16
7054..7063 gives -0.01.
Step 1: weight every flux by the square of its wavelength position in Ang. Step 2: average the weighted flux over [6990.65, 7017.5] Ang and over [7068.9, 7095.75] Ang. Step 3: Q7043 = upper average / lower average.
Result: 1.08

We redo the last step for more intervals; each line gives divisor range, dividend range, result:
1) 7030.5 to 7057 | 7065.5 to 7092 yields 1.08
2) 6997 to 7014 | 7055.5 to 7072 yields 1.01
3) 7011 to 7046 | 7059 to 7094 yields 1.05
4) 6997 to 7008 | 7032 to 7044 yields 0.96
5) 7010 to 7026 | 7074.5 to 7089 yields 1.06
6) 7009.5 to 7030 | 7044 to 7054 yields 0.97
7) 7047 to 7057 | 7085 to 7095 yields 1.01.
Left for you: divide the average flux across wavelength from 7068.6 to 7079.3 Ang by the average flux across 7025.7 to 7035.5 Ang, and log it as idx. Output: 1.04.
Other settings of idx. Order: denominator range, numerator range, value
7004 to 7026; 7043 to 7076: 0.94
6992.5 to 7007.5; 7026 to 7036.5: 1.06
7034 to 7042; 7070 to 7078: 1.11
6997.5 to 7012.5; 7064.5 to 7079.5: 1.02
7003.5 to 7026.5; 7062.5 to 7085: 0.98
